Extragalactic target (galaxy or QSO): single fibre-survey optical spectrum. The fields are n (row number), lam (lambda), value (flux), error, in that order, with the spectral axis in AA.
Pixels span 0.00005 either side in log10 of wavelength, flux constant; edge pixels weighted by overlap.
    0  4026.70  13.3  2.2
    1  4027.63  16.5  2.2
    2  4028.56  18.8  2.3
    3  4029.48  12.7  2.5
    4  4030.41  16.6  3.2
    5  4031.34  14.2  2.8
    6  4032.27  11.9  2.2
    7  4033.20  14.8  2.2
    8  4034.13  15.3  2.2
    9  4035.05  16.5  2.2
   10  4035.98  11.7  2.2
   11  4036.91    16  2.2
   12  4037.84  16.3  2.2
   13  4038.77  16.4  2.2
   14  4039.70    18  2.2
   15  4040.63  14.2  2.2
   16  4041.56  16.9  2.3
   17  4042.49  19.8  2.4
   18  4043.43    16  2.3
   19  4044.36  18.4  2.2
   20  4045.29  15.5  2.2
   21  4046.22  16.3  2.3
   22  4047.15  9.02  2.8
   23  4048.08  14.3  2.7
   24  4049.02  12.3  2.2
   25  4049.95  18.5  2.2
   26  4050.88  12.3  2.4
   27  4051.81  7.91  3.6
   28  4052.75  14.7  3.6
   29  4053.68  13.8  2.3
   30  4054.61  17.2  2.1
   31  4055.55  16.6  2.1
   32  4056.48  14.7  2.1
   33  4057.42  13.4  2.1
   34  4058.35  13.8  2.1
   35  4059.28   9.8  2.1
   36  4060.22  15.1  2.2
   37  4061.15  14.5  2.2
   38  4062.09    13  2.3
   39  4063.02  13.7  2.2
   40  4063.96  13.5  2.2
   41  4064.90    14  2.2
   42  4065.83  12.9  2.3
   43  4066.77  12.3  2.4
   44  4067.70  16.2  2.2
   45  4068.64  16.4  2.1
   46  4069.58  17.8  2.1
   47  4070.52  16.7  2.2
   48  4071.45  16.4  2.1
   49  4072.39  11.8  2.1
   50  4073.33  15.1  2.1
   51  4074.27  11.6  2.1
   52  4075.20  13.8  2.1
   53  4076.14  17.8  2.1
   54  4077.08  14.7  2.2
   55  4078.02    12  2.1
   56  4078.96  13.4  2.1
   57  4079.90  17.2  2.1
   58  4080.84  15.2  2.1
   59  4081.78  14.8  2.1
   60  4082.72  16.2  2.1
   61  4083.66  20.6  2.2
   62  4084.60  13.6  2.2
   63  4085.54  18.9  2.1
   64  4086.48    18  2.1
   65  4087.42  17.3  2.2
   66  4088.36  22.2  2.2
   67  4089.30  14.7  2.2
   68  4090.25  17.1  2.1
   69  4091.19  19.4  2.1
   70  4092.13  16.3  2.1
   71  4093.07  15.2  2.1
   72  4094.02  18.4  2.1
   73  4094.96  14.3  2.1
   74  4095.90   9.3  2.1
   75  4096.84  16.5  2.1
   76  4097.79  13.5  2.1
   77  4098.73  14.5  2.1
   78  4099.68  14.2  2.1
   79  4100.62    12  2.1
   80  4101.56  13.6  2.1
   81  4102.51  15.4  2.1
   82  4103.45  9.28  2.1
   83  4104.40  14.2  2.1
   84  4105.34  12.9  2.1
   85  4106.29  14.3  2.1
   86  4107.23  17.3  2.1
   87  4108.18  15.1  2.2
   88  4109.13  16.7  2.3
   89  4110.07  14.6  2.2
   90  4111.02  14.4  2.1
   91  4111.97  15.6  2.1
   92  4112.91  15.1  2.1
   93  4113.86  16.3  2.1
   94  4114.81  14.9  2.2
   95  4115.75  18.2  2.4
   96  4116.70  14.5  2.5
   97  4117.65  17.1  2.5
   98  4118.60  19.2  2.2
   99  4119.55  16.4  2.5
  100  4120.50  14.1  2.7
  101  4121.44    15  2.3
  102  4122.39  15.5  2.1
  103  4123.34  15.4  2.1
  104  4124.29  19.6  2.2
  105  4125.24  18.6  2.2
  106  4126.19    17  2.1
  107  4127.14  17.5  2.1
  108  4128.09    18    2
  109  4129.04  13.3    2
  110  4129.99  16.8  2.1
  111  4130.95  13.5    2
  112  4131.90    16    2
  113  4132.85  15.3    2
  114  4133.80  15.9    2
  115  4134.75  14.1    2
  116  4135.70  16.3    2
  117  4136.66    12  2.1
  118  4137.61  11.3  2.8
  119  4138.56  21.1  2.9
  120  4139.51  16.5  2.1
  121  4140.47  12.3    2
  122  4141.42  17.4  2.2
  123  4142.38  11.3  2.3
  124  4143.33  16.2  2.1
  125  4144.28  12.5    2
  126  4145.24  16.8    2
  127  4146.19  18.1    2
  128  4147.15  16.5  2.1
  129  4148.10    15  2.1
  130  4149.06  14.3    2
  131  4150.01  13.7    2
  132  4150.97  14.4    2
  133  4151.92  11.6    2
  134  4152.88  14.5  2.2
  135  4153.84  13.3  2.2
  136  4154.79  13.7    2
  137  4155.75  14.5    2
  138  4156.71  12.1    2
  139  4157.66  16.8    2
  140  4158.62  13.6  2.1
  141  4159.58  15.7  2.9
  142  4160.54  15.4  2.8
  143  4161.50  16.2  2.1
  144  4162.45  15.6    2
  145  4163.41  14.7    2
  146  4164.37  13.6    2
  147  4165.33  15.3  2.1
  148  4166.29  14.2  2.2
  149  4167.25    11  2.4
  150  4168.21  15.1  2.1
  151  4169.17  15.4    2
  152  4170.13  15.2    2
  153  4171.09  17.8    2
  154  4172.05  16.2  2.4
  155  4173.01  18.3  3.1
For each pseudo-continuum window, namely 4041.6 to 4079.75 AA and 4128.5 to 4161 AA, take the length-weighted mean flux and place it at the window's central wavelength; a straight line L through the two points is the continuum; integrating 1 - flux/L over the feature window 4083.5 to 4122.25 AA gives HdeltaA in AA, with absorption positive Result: -2.5 AA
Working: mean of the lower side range 14.5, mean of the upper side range 14.8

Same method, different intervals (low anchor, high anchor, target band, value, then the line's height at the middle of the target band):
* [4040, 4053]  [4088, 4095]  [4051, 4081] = 3.0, 15.9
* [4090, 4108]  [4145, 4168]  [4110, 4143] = -2.6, 14.6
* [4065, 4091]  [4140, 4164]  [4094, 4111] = 1.4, 15.4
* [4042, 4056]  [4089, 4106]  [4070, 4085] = -0.5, 14.6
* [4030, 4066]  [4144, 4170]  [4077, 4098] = -2.1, 14.6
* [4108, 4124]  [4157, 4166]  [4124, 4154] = 0.3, 15.5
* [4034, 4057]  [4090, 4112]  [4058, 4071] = 0.6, 15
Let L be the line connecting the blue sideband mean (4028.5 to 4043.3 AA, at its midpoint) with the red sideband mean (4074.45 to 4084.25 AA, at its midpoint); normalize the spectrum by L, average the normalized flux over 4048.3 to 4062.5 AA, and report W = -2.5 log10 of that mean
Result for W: 0.12 mag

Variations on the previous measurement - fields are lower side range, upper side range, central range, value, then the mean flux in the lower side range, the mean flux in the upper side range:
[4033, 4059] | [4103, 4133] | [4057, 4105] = 0.03 mag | 15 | 15.7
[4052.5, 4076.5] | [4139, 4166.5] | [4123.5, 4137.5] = -0.09 mag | 14.5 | 14.7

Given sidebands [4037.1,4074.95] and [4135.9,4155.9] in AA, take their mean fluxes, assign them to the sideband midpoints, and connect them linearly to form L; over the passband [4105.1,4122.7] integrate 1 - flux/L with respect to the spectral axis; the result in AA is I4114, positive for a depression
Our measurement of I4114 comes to -1.2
